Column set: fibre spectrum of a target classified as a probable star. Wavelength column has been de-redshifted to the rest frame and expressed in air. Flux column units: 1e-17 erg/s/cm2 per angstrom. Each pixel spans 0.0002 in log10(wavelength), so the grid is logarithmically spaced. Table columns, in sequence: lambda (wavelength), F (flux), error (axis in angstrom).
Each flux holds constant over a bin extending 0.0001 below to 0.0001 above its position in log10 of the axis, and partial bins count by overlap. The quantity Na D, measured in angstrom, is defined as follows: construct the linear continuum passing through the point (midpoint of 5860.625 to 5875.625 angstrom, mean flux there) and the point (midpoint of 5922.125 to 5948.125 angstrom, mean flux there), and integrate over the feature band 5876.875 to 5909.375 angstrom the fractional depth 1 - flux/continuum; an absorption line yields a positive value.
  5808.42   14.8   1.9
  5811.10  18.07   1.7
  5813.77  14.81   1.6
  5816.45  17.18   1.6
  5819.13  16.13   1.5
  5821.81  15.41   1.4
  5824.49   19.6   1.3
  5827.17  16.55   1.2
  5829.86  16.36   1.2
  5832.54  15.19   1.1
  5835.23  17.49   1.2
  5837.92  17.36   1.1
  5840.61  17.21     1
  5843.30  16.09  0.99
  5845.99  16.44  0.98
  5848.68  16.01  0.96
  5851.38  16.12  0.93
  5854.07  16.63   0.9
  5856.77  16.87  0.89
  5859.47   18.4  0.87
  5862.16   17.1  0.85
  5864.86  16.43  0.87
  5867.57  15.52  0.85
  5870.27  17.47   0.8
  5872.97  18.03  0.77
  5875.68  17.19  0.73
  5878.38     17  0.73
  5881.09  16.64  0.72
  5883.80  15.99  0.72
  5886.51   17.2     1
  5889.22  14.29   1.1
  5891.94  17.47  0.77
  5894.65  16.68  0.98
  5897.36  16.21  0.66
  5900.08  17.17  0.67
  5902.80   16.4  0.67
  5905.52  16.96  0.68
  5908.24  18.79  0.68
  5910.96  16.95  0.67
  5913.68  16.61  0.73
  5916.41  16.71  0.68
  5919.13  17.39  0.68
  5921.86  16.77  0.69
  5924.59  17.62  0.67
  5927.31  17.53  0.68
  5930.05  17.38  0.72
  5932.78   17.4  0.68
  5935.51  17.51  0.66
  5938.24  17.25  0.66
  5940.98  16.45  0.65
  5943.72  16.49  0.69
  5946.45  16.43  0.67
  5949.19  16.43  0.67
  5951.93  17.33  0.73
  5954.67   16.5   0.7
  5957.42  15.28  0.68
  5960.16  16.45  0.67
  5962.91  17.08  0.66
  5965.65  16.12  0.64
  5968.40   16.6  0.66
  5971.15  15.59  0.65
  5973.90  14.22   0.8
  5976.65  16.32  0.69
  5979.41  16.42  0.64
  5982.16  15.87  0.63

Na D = 0.5 angstrom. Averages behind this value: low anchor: 17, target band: 16.7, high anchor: 17.1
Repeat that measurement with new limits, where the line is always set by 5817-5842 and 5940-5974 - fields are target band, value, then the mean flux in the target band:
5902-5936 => -1.62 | 17.2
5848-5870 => 0.01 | 16.7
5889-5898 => 0.09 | 16.4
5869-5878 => -0.47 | 17.5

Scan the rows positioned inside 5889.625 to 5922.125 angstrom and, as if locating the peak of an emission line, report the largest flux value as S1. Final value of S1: 18.79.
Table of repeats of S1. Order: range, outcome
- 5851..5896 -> 18.4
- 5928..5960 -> 17.51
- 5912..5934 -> 17.62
